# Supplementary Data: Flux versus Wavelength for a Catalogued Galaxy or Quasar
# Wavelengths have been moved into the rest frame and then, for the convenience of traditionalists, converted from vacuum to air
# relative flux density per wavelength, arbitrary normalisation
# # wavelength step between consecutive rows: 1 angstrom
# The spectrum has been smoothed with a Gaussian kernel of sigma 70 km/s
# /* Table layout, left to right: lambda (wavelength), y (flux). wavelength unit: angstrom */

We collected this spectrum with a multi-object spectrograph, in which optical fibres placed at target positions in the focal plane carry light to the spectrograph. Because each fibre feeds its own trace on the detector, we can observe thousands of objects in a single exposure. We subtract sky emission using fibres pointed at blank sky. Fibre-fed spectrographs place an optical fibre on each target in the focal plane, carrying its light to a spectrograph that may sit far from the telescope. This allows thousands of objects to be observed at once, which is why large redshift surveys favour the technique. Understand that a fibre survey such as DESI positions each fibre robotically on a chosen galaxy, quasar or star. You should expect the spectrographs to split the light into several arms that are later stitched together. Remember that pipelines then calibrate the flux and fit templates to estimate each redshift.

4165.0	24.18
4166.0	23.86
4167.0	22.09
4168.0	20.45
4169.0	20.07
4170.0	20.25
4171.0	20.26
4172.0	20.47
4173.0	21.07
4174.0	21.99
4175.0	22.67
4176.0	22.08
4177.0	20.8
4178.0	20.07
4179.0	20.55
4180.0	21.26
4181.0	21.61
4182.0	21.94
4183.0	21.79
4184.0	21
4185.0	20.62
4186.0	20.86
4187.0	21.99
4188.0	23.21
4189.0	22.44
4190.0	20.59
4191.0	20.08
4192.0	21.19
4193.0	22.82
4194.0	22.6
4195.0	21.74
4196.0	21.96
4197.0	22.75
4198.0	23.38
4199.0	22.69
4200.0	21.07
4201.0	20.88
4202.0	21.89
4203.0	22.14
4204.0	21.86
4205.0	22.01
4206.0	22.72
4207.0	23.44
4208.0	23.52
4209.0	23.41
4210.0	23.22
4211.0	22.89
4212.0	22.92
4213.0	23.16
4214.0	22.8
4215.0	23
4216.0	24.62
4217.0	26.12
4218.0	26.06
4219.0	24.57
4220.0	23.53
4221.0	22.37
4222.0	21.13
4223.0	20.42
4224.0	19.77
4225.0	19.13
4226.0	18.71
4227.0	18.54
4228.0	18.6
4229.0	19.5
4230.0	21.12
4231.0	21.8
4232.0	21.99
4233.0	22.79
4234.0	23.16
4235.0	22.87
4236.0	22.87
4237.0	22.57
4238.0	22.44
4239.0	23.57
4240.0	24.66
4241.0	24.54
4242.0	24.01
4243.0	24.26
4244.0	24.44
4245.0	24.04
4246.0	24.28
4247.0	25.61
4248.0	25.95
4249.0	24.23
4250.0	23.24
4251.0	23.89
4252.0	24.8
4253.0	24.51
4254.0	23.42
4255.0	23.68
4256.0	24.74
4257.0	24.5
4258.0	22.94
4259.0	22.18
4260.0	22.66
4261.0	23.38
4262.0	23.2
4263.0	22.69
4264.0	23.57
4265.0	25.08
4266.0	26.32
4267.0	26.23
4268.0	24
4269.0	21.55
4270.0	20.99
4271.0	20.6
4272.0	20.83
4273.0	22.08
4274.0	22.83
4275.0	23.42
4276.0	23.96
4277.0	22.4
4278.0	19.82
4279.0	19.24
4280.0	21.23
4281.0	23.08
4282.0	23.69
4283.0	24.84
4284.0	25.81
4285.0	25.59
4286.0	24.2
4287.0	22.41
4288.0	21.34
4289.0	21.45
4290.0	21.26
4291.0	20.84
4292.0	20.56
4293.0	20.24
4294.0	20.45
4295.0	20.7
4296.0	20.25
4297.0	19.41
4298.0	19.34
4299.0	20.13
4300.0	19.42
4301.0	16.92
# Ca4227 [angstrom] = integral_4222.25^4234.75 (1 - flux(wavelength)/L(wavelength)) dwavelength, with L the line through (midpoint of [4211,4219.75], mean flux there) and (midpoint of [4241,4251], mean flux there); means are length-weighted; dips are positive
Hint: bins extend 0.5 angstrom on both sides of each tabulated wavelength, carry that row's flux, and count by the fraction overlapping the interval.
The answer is 1.9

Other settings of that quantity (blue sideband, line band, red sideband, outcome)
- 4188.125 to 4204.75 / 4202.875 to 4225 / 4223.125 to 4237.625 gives -1.54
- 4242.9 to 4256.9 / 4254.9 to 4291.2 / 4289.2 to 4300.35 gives -1.16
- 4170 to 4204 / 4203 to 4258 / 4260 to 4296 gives -2.38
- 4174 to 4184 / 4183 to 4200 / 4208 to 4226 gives 0.03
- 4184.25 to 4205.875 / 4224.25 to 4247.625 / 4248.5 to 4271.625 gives 0.55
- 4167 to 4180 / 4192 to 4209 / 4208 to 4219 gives 0.42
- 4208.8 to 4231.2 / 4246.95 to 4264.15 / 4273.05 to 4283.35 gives -1.19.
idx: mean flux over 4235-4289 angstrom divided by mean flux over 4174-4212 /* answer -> 1.1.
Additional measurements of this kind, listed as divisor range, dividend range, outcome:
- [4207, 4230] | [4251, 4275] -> 1.05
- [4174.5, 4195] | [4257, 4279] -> 1.06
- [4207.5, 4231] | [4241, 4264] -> 1.08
